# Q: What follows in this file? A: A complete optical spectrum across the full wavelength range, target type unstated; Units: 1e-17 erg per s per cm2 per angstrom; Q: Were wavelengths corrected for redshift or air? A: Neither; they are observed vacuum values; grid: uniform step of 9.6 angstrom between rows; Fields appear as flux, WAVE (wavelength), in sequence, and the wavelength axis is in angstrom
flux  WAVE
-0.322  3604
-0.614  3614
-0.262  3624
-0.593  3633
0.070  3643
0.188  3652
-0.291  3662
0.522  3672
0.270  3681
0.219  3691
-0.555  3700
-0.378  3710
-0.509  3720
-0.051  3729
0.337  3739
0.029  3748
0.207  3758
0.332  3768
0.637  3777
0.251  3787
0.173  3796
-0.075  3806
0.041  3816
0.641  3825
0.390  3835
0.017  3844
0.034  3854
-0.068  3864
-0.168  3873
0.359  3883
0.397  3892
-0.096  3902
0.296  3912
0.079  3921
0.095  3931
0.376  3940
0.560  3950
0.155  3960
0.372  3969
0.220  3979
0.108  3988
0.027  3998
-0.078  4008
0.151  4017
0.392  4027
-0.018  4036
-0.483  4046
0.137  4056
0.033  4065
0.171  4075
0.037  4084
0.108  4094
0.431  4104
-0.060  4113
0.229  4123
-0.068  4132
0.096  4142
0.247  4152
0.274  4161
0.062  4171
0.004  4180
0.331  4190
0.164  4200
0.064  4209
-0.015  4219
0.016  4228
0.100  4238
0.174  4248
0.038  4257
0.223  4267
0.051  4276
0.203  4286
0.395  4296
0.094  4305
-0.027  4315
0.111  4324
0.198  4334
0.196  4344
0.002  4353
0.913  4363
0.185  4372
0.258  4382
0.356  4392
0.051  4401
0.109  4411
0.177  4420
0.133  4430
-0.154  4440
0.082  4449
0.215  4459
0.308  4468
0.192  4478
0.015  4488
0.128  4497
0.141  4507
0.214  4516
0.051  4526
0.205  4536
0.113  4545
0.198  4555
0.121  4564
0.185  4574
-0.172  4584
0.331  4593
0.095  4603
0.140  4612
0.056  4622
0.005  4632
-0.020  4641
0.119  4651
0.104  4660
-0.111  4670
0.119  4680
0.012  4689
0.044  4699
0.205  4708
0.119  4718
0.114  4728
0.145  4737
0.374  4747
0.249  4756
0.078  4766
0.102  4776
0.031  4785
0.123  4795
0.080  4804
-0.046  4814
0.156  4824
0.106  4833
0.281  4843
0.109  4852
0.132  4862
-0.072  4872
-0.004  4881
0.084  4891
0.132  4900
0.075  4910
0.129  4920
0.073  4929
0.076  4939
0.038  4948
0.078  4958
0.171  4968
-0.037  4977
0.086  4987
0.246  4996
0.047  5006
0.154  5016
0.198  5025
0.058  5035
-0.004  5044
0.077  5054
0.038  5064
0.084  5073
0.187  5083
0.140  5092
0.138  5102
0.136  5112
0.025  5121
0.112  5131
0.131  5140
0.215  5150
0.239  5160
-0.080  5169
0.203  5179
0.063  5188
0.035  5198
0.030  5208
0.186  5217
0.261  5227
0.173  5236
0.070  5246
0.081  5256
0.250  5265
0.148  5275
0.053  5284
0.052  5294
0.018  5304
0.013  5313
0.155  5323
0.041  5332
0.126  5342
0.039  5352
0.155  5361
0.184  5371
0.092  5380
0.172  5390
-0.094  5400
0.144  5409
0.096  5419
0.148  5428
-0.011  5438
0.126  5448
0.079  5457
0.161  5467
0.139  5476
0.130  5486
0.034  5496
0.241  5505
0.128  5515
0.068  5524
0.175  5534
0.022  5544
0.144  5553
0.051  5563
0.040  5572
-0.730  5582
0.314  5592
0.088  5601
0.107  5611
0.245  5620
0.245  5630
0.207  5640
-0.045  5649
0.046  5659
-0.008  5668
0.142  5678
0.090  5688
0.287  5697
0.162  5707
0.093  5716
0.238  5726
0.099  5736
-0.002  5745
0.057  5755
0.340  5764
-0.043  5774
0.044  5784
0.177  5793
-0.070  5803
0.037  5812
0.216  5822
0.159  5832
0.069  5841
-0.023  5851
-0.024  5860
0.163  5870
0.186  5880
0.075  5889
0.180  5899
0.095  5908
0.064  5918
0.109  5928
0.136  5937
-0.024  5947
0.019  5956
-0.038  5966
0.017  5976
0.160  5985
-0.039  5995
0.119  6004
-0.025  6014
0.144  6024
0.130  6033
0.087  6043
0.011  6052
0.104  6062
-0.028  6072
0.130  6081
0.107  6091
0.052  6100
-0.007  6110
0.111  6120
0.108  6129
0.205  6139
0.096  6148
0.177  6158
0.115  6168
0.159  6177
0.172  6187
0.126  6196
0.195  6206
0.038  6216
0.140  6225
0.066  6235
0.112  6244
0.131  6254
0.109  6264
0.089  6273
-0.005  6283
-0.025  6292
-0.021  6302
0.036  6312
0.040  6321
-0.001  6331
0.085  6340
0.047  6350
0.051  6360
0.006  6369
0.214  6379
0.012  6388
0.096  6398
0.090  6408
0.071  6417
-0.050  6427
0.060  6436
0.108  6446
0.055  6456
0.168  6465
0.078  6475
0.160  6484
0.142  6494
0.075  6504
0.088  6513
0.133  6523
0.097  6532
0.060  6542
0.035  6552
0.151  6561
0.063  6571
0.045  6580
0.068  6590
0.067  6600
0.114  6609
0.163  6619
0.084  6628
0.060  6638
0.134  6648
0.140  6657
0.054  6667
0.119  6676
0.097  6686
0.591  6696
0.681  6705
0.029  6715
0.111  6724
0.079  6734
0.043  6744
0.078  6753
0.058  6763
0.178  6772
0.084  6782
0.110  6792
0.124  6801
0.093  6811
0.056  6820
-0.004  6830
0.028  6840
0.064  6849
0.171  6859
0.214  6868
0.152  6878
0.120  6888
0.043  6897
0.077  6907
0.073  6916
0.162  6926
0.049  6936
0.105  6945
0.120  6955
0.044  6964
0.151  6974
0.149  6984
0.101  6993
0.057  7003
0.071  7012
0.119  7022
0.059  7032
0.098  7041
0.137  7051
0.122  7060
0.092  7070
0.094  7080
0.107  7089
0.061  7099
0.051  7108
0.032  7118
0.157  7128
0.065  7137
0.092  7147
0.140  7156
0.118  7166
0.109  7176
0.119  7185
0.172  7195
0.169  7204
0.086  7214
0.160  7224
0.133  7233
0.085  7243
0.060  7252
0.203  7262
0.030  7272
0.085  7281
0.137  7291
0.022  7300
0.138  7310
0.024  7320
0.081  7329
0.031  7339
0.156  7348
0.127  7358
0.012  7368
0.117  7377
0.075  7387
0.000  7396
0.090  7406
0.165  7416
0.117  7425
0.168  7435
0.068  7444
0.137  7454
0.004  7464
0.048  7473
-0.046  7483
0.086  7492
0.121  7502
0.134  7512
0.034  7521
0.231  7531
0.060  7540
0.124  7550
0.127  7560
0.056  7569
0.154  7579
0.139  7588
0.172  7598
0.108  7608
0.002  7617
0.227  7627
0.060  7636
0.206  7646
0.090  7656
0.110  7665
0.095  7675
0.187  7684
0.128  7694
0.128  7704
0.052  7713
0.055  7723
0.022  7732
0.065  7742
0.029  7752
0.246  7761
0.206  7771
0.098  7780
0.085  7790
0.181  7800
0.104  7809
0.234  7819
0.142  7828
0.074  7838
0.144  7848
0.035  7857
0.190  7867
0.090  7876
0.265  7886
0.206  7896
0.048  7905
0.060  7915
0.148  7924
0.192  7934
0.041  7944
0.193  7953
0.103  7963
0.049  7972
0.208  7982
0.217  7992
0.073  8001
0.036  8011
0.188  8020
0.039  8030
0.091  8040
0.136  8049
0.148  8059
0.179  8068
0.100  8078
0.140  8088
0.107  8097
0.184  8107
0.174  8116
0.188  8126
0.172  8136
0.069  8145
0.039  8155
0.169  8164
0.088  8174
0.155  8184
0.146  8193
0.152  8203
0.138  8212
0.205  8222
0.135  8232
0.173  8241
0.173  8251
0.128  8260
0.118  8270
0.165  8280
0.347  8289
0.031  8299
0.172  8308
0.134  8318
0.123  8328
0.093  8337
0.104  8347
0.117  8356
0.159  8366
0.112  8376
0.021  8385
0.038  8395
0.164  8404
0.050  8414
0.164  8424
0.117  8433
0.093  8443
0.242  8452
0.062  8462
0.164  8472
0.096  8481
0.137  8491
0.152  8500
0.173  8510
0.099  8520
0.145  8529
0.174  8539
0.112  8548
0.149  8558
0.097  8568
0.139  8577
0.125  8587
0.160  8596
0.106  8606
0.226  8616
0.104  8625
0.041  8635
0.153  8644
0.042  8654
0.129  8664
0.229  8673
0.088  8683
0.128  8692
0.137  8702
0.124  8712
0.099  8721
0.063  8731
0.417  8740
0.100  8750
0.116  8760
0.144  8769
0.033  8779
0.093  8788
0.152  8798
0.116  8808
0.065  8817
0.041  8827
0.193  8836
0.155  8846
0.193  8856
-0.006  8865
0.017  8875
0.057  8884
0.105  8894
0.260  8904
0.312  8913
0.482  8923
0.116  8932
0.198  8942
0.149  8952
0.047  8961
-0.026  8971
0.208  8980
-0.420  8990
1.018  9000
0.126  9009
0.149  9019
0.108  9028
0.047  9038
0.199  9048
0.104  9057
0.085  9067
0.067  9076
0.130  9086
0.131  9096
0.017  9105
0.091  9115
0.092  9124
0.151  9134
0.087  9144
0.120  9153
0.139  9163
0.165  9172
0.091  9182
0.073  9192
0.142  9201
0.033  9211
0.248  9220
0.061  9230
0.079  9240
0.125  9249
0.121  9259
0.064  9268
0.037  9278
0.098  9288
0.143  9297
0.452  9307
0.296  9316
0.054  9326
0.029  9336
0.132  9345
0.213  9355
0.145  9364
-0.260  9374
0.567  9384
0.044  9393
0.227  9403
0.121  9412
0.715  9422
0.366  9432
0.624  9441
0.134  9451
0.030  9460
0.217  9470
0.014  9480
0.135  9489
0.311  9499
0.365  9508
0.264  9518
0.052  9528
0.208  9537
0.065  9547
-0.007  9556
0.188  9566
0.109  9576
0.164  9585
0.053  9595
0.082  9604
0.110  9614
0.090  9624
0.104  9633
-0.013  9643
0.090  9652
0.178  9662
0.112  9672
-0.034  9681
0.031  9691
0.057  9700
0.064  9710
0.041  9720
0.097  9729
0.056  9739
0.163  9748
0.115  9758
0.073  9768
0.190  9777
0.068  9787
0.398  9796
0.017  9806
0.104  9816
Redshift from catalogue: 0.797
